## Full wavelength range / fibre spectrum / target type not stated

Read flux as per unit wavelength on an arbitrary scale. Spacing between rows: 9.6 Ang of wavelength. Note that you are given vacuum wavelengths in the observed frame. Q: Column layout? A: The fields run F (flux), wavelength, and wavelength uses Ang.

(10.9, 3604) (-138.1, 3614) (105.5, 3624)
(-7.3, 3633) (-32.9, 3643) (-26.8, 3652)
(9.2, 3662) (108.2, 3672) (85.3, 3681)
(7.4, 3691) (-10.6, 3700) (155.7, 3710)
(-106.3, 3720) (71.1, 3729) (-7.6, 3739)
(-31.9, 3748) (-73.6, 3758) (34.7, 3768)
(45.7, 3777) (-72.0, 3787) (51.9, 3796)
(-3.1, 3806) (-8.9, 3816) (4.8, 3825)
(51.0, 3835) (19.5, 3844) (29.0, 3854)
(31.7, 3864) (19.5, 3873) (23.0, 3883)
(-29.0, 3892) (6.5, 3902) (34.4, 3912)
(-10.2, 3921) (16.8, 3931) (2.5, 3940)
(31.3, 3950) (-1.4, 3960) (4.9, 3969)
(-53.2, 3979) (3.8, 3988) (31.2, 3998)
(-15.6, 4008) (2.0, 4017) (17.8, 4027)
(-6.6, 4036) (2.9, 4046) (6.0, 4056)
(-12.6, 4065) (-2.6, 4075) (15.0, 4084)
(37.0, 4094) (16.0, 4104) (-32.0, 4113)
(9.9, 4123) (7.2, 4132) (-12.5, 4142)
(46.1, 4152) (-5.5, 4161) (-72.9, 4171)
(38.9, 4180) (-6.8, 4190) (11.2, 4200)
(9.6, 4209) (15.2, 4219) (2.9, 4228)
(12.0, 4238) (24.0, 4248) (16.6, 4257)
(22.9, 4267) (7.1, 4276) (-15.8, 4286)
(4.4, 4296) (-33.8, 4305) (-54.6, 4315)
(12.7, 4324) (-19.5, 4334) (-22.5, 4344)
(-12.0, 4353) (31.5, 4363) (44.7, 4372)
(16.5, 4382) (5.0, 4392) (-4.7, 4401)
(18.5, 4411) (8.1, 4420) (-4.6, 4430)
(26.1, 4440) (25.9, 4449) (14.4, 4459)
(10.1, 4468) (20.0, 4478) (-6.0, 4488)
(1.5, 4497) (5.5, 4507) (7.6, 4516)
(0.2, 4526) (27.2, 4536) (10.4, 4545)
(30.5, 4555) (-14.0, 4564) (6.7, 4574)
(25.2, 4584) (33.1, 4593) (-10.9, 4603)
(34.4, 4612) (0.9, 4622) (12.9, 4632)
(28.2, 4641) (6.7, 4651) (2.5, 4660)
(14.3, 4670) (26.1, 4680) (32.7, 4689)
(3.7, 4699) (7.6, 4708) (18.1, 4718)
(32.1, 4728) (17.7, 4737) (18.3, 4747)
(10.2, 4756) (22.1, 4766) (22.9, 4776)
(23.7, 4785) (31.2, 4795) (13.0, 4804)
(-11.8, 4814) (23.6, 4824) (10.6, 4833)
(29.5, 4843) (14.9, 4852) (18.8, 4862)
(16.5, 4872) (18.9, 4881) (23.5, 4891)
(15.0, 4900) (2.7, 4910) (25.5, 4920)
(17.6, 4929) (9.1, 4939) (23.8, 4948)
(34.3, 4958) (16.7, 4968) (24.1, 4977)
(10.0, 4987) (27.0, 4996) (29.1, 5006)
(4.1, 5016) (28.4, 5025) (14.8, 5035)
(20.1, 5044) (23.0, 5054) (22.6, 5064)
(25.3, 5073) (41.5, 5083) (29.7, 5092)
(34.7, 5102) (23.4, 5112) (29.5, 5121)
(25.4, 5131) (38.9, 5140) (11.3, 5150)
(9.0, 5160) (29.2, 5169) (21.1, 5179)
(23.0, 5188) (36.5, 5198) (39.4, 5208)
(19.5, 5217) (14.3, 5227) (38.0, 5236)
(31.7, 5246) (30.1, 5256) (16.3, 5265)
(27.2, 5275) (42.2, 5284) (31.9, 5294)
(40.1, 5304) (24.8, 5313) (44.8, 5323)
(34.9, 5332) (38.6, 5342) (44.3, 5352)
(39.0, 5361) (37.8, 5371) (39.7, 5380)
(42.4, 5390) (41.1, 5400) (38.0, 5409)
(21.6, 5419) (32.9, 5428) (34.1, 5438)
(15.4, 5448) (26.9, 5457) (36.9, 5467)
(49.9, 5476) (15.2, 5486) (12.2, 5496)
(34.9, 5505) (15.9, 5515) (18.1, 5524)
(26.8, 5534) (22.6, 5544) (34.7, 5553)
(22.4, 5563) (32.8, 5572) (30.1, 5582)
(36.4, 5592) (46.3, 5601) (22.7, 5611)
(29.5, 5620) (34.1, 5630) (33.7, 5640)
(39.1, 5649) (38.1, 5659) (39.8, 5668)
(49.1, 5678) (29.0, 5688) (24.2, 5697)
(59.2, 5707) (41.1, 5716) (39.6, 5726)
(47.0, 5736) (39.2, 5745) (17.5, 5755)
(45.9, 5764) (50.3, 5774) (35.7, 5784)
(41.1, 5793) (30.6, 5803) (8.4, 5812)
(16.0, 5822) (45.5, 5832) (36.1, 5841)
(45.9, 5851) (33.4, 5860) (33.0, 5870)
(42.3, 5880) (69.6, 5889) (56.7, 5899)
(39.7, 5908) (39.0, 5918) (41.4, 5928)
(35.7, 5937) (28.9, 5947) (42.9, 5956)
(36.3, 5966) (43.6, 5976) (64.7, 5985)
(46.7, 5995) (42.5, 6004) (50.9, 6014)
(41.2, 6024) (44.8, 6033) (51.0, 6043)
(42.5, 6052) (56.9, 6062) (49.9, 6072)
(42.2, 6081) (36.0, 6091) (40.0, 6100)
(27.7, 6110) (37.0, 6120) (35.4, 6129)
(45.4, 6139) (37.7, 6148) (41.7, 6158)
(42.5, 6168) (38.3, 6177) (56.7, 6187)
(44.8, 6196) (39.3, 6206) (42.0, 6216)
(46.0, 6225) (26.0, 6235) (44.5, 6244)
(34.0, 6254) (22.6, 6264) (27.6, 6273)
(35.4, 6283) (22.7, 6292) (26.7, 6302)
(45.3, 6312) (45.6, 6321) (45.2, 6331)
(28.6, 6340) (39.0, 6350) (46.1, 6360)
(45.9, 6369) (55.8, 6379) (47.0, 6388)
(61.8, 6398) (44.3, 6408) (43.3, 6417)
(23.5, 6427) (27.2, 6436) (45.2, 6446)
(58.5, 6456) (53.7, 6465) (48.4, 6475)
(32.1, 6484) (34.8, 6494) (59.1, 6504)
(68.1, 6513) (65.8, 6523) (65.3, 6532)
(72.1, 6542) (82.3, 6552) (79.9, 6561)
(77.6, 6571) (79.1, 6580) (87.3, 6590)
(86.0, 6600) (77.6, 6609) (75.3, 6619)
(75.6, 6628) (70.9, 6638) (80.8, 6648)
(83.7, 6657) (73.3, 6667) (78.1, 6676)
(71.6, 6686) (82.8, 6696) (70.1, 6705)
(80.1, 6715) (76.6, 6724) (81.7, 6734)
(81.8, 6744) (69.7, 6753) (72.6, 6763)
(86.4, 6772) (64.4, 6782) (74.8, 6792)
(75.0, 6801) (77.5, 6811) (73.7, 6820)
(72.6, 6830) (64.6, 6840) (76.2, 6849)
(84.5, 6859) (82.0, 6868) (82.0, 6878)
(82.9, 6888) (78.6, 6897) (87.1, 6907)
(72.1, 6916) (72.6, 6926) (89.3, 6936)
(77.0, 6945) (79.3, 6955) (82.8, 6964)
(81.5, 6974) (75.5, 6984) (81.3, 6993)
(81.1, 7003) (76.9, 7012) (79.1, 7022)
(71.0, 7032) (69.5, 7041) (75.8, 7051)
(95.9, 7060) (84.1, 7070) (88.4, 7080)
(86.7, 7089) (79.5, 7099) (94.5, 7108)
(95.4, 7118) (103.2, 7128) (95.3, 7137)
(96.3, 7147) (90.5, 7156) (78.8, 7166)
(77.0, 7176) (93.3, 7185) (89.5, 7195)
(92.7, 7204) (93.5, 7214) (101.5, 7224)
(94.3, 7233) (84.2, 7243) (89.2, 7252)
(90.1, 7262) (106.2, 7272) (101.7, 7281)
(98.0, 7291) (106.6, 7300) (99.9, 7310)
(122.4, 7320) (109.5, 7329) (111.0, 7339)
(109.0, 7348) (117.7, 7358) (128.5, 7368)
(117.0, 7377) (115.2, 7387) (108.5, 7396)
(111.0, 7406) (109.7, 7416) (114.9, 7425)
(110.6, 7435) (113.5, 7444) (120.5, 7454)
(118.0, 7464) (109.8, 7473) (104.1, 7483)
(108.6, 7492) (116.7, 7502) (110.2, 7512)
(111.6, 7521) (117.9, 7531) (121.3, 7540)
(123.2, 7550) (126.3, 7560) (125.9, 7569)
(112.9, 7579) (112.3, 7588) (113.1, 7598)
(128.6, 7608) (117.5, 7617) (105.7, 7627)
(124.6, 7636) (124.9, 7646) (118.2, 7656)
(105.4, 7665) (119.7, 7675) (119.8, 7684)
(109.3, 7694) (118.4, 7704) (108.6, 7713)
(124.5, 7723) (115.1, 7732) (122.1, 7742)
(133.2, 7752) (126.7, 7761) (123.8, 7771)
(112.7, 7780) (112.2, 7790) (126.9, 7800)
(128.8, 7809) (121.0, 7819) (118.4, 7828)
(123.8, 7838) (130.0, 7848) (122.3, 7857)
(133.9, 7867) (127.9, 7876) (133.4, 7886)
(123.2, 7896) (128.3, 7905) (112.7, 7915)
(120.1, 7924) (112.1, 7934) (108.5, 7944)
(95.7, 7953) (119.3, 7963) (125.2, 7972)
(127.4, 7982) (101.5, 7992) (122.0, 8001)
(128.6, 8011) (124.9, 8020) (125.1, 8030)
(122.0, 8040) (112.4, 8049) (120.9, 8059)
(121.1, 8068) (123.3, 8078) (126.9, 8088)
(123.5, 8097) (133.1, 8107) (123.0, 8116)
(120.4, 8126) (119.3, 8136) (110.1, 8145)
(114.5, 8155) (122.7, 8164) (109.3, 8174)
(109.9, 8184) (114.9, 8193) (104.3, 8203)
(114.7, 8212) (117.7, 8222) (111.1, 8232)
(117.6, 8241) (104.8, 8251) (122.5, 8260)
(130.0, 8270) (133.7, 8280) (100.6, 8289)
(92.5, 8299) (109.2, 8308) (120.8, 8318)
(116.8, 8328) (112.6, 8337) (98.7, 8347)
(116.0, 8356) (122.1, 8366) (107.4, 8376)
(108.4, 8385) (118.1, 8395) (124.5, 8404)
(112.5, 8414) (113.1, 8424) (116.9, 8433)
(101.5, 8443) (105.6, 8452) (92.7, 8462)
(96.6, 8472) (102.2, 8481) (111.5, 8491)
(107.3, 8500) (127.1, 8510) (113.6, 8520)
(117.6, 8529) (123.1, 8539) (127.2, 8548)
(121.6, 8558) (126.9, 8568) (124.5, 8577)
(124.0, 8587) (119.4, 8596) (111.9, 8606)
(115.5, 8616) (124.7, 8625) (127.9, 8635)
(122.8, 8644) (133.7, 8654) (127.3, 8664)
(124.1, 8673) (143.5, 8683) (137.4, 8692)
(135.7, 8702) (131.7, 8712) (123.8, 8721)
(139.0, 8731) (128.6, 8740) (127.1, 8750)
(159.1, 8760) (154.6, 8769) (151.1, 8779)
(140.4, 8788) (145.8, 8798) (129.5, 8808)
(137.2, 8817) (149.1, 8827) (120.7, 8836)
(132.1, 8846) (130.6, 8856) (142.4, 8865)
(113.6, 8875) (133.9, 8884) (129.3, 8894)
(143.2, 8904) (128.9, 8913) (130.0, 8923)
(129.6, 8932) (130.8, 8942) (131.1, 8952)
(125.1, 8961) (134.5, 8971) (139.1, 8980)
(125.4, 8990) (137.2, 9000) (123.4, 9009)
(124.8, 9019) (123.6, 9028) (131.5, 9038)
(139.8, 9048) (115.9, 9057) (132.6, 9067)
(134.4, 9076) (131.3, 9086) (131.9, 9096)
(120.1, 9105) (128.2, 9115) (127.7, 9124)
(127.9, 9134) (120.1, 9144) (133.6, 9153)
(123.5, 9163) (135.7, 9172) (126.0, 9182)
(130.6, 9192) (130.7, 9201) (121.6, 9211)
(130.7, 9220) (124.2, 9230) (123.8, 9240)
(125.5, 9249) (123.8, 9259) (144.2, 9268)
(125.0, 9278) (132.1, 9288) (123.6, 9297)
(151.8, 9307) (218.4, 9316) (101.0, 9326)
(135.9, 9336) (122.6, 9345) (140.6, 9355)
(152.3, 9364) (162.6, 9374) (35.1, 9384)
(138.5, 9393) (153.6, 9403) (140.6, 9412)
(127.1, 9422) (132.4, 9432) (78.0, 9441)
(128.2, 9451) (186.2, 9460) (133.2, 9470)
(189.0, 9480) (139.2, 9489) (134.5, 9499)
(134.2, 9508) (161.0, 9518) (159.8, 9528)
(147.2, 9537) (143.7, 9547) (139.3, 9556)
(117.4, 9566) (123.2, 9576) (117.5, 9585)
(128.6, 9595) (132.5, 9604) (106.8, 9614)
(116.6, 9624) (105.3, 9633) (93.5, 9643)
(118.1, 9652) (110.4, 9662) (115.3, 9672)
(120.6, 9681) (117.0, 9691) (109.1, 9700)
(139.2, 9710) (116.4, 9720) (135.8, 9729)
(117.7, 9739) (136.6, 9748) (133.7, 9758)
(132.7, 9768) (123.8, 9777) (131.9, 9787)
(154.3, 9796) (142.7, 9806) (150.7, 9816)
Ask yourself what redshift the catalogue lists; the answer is 0.635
